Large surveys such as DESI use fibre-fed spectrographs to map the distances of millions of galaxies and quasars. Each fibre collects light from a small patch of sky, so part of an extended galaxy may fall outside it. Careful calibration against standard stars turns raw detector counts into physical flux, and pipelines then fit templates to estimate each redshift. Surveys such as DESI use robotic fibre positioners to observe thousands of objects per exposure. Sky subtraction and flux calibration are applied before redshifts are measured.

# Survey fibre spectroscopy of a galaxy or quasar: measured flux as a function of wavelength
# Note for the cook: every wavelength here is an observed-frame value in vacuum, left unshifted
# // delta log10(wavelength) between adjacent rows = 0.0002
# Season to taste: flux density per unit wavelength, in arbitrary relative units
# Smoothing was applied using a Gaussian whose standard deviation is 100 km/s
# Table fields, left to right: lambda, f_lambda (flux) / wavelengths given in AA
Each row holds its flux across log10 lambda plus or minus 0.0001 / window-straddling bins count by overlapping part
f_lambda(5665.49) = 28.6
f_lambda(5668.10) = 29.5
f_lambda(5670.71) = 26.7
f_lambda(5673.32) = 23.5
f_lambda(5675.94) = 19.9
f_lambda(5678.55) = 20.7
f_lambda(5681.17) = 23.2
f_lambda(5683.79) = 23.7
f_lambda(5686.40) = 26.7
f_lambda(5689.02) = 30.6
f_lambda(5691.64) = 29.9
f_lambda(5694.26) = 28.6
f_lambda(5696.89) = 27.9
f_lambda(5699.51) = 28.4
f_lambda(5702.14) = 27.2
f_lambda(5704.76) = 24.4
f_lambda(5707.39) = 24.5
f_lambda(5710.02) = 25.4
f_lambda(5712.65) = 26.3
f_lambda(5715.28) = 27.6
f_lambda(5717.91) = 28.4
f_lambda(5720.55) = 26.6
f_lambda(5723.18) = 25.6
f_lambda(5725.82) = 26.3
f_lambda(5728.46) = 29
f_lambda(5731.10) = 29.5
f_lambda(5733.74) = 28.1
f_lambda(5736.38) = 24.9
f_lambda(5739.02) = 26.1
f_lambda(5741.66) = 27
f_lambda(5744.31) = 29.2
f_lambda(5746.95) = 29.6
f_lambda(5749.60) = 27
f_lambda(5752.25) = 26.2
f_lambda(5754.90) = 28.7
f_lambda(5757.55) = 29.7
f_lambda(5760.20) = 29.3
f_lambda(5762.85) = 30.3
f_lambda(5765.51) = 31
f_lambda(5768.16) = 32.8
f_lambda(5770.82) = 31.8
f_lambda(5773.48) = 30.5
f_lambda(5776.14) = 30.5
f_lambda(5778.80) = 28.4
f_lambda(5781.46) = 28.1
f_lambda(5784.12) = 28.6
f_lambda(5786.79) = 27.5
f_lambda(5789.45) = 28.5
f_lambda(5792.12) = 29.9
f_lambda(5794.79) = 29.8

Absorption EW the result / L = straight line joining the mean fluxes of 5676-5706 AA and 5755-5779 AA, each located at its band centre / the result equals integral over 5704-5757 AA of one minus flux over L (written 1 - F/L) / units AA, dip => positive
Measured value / 2.5 AA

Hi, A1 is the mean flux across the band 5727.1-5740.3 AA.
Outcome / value 27.5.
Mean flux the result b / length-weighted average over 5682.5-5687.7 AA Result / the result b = 25.2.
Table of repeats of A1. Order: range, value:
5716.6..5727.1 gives 26.7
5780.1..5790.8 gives 28.2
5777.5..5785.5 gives 28.4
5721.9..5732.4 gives 27.6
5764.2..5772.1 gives 31.9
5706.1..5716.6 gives 26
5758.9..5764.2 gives 29.8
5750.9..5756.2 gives 27.4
